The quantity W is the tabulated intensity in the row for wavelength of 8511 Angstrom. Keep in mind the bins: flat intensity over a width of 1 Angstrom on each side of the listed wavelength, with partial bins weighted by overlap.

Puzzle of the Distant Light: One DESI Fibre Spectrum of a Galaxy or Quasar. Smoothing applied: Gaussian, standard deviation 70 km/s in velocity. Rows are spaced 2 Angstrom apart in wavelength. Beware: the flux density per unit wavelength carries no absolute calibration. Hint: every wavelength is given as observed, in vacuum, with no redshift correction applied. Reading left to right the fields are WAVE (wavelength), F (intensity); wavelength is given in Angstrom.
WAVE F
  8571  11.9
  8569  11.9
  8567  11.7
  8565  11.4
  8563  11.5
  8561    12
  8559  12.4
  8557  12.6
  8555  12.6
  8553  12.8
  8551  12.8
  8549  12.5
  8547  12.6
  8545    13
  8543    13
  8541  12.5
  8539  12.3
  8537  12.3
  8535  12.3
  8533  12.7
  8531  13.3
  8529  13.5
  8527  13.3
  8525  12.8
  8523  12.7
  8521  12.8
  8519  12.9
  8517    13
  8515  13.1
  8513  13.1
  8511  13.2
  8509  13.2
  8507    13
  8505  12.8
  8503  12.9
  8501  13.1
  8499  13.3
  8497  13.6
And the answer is 13.2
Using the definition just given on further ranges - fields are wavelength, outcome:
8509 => 13.2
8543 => 13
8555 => 12.6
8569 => 11.9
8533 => 12.7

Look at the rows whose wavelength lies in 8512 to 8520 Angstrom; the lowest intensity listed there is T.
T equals 12.9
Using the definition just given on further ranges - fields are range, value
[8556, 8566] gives 11.4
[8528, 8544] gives 12.3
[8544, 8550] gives 12.5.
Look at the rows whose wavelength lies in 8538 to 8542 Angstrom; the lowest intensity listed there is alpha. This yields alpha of 12.3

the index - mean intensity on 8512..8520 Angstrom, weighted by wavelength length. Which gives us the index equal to 13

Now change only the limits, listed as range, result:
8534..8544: 12.5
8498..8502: 13.2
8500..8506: 12.9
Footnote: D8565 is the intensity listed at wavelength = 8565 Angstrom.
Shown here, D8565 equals 11.4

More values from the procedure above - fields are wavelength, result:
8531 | 13.3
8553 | 12.8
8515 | 13.1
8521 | 12.8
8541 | 12.5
